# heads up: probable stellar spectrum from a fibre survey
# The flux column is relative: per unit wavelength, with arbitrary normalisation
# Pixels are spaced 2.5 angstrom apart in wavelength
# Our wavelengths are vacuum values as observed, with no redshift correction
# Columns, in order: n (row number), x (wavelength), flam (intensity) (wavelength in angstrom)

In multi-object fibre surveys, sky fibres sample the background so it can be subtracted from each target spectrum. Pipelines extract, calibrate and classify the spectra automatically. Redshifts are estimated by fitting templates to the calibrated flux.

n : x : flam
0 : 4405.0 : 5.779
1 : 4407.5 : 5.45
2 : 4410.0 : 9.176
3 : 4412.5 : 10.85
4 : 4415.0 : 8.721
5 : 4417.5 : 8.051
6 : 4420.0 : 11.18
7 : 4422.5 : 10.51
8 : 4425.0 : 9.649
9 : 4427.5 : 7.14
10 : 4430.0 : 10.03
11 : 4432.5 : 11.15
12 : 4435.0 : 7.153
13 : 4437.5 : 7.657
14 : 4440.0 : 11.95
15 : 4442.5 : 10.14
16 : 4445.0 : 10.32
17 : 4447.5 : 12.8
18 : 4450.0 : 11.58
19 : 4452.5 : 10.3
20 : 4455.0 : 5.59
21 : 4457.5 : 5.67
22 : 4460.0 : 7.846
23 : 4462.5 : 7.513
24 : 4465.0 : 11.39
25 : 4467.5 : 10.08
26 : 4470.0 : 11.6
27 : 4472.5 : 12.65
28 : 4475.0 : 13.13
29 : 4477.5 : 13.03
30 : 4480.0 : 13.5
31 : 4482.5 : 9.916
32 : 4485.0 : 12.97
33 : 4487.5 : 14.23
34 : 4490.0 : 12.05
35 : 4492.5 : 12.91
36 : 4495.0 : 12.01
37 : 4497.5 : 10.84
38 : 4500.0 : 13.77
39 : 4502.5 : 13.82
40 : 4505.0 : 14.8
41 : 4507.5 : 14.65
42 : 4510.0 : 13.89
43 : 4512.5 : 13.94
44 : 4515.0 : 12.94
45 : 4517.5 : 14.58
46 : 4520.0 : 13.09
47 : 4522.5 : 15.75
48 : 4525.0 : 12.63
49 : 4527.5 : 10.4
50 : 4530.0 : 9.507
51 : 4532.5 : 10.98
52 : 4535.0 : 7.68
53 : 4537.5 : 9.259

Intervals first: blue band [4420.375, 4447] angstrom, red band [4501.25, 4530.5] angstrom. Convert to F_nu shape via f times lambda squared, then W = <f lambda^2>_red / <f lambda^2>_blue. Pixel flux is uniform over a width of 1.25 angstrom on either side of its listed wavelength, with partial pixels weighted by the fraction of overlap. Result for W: 1.4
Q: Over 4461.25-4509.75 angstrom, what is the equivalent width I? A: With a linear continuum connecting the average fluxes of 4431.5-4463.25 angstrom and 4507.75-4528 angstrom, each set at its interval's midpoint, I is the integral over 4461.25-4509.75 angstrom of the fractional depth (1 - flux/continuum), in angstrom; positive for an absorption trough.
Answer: -3.4 angstrom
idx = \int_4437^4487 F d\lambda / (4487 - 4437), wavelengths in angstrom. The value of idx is 10.6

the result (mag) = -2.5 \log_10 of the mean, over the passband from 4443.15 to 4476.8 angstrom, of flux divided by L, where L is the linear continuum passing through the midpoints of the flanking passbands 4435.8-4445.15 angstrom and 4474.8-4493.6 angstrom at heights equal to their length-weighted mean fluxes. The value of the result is 0.105 mag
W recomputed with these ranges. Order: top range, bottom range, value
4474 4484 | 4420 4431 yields 1.33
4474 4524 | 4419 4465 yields 1.45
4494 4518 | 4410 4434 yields 1.45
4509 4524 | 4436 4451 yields 1.36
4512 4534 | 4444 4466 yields 1.41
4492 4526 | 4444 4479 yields 1.35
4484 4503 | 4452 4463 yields 1.81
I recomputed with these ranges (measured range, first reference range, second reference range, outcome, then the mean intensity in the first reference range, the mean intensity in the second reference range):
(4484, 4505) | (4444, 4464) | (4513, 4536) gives -4.3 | 8.97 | 12.1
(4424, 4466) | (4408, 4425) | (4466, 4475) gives 5.4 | 9.55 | 11.7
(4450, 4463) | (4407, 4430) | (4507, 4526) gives 3.8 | 9.14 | 13.9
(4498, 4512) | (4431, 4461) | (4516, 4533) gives -2.7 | 9.36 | 12.5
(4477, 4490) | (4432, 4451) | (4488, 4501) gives -0.7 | 10.3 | 12.4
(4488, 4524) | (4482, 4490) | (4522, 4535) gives -4.9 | 12.6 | 11.2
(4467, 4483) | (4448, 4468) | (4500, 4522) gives -2.6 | 8.85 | 14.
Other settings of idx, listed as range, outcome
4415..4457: 9.6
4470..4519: 13.1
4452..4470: 8.49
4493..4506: 13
